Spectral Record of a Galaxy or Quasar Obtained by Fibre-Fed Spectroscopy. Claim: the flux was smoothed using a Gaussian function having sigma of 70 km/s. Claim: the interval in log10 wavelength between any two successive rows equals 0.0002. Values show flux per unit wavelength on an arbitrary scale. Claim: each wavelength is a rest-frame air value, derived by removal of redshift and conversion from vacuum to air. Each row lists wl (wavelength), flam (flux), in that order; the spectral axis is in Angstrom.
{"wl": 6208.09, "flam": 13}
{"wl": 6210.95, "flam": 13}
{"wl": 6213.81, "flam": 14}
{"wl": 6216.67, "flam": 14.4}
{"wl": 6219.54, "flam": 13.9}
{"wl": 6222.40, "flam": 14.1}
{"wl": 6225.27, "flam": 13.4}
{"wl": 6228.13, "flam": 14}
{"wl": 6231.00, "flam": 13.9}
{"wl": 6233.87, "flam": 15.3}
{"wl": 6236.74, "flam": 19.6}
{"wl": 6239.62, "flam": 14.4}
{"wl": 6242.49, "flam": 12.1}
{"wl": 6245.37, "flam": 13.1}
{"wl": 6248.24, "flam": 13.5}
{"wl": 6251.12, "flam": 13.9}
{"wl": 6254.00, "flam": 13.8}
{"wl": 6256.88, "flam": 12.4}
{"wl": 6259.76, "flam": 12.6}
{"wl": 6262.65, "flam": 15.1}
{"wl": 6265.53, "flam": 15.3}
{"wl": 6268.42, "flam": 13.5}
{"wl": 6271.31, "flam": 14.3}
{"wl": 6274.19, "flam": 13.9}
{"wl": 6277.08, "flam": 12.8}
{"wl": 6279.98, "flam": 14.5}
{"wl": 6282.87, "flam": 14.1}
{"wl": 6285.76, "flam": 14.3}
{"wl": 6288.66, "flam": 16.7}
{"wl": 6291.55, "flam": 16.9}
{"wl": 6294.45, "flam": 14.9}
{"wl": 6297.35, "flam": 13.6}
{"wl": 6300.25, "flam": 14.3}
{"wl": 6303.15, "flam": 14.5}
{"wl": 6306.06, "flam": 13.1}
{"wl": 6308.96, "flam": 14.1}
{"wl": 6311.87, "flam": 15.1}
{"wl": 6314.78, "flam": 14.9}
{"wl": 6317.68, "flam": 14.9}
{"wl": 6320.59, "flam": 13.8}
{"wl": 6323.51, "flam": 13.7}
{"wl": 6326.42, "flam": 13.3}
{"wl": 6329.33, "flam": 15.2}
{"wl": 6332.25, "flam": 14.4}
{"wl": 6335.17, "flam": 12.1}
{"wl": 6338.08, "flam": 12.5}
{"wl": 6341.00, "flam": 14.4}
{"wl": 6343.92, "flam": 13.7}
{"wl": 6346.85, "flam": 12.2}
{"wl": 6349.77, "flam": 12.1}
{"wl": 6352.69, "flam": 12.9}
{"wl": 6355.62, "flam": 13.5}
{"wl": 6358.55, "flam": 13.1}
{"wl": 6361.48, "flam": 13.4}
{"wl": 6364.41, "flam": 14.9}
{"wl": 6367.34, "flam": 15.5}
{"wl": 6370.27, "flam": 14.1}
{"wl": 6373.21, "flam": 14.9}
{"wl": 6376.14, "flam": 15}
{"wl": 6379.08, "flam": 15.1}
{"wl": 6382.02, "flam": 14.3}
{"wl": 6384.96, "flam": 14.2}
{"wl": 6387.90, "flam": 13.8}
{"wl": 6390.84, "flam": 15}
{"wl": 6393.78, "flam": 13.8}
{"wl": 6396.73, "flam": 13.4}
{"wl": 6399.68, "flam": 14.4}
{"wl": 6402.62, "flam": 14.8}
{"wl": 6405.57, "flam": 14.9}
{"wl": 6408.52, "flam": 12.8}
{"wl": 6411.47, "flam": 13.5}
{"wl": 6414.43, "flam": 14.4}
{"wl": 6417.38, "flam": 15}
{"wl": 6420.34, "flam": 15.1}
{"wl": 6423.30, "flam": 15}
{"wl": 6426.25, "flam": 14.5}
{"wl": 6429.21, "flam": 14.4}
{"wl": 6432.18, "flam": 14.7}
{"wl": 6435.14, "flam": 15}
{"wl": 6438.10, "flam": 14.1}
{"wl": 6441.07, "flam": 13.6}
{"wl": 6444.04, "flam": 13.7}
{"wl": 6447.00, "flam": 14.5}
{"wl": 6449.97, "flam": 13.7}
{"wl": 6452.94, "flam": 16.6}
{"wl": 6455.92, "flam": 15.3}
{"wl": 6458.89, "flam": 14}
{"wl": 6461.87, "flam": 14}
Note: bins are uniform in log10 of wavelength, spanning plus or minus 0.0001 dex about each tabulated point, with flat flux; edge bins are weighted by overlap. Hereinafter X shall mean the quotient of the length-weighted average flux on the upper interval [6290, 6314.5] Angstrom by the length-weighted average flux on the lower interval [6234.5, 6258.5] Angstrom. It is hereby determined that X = 1.03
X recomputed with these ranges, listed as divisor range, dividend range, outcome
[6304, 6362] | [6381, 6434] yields 1.05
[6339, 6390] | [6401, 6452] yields 1.03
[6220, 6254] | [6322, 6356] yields 0.93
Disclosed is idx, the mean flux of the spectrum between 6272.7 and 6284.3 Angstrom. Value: 13.8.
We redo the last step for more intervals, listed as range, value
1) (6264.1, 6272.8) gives 14.4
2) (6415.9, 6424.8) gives 15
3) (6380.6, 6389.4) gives 14.1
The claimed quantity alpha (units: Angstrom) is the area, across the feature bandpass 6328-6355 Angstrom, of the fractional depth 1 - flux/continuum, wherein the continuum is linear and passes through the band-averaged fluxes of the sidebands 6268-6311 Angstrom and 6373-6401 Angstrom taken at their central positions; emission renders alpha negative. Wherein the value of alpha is 2.1 Angstrom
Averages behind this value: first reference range 14.4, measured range 13.3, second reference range 14.4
